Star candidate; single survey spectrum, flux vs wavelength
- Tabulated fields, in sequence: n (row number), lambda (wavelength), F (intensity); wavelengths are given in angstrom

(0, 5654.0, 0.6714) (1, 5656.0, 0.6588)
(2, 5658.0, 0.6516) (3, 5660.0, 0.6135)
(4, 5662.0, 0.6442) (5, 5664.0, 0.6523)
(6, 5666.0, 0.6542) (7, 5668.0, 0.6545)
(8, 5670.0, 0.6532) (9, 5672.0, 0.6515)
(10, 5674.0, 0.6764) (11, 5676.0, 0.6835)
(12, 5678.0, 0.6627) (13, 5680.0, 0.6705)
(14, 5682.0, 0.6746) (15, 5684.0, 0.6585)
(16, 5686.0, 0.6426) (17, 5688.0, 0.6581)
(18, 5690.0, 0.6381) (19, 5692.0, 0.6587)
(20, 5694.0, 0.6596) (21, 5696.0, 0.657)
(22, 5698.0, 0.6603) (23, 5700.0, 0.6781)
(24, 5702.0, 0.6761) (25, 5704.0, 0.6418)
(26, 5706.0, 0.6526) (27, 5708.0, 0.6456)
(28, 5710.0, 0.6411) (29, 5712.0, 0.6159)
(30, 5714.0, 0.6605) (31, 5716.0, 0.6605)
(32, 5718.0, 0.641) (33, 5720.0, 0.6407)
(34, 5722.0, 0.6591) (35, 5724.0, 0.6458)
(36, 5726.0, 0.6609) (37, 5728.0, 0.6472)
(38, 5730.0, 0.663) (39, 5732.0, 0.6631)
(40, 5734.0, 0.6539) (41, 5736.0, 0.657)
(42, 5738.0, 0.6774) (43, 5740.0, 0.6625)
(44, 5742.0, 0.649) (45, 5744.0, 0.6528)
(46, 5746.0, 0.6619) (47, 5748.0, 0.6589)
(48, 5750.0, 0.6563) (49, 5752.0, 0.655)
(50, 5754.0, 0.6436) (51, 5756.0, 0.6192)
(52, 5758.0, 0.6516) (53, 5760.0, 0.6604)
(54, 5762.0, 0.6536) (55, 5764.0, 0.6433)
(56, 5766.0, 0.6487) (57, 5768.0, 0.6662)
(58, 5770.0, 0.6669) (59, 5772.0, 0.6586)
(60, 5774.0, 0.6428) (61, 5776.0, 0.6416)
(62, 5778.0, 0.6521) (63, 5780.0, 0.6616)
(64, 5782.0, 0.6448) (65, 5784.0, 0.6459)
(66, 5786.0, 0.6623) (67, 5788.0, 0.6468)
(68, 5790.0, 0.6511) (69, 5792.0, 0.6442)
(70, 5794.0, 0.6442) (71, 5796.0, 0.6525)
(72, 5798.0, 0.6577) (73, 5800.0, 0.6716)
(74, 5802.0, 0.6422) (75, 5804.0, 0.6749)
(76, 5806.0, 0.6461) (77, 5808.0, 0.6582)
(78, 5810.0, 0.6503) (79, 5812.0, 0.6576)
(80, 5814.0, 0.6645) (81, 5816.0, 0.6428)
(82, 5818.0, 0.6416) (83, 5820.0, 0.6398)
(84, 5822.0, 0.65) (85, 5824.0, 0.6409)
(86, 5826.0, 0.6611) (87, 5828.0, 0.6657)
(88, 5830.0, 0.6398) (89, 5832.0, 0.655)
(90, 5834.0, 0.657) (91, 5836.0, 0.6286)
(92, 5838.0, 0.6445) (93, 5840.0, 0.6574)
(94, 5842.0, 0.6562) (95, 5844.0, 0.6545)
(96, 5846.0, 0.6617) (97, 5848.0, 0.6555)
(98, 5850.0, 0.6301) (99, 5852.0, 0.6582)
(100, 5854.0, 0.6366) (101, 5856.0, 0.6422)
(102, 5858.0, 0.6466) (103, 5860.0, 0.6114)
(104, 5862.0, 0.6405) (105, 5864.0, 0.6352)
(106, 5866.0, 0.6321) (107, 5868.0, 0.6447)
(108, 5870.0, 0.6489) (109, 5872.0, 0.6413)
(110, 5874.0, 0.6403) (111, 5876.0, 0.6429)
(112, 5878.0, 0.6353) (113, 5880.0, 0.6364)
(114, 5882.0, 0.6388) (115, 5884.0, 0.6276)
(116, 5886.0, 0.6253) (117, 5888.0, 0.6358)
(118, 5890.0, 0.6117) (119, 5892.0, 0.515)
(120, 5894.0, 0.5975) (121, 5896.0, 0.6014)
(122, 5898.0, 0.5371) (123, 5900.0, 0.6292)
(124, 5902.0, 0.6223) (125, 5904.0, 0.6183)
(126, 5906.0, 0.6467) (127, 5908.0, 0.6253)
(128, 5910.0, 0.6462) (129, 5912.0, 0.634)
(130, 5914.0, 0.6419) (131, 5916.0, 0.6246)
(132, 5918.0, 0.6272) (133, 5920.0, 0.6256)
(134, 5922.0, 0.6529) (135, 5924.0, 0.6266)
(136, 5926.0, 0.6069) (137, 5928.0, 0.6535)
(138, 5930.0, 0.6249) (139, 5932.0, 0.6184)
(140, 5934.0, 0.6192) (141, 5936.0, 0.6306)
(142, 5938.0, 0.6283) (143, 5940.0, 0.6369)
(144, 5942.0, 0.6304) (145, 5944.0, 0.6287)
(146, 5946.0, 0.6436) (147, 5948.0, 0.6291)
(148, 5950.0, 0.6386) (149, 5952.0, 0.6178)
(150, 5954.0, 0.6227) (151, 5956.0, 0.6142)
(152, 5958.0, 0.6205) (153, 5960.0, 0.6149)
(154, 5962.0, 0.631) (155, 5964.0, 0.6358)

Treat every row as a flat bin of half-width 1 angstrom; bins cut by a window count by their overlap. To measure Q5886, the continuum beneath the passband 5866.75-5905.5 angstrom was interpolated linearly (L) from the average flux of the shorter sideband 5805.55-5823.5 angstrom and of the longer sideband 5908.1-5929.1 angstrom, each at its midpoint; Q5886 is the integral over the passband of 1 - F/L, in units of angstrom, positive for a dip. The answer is 1.2 angstrom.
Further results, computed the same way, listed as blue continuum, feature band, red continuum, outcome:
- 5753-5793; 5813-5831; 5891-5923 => -0.34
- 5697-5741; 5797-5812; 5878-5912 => -0.52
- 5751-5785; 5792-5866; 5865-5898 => -1.69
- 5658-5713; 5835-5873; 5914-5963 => -0.39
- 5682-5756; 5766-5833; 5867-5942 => -1.18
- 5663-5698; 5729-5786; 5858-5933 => -0.62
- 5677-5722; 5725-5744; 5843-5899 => -0.29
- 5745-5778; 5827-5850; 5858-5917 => -0.60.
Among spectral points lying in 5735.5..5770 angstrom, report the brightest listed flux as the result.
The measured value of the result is 0.6774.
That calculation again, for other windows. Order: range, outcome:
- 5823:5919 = 0.6657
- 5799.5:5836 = 0.6749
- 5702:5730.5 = 0.6761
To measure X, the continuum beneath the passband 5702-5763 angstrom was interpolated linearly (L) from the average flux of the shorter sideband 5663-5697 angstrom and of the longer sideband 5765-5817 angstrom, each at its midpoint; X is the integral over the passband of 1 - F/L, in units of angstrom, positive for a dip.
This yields 0.41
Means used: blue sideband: 0.659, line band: 0.652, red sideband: 0.654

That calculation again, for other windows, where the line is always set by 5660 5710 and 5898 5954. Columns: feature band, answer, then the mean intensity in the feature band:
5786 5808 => -0.3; 0.654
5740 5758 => 0.0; 0.65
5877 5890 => 0.0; 0.632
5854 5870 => 0.0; 0.637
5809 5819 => -0.1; 0.651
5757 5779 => -0.2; 0.653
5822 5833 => -0.2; 0.652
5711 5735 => 0.1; 0.651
